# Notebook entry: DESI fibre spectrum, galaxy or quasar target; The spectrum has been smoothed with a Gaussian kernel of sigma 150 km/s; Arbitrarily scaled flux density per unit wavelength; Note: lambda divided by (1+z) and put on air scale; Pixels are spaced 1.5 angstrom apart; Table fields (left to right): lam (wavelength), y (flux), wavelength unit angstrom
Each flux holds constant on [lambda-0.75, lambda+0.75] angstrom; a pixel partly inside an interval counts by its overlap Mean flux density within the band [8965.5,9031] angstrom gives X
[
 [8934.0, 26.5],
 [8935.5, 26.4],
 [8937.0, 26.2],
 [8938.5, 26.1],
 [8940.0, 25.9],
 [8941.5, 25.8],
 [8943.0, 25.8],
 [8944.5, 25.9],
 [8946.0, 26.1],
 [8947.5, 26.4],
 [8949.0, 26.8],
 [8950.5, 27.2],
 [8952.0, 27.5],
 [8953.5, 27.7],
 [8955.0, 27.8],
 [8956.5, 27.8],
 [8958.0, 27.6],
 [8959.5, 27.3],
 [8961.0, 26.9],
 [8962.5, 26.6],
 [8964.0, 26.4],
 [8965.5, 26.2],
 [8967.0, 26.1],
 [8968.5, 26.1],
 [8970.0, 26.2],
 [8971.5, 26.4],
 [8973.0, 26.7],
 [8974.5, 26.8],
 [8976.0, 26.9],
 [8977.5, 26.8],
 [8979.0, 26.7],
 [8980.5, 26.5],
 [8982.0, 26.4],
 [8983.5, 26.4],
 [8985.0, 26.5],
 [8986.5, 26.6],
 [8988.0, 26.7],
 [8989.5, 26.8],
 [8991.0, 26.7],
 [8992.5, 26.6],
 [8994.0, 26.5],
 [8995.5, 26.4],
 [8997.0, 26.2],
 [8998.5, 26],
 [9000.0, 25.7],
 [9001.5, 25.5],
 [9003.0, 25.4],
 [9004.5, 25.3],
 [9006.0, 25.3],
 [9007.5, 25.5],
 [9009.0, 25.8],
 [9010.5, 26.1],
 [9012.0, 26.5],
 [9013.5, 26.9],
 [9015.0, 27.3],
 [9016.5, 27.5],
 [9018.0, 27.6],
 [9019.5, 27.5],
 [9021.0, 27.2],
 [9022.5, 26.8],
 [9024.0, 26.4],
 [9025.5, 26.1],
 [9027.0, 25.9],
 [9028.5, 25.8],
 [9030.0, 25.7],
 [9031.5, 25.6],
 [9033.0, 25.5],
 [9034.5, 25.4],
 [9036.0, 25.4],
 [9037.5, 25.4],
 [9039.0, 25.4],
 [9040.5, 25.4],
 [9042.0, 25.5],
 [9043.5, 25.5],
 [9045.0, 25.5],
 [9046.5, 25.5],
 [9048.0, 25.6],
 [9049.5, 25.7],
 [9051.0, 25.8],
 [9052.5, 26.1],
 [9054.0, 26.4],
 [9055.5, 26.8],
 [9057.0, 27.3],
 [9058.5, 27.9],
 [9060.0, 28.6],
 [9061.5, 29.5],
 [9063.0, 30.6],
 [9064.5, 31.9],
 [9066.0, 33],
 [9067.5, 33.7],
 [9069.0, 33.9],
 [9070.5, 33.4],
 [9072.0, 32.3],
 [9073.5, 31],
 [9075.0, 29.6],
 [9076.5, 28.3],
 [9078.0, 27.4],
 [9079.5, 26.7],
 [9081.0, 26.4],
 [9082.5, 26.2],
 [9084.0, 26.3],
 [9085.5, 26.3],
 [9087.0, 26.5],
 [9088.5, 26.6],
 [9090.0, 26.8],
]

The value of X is 26.4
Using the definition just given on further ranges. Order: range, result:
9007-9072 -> 27.3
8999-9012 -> 25.6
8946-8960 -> 27.3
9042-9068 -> 27.8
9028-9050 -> 25.5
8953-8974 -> 26.8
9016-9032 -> 26.6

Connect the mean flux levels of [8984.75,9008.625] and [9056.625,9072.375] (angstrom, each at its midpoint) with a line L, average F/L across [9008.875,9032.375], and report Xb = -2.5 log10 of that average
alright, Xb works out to 0.05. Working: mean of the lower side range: 26.1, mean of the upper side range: 31.2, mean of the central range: 26.6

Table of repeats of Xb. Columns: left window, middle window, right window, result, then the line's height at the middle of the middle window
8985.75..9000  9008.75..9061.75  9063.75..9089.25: 0.064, 27.9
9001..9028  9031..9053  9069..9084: 0.084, 27.6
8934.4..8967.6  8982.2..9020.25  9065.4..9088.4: 0.054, 27.7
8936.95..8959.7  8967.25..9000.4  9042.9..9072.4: 0.036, 27.4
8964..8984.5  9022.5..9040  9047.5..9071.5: 0.103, 28.3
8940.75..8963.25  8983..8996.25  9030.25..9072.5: 0.025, 27.2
